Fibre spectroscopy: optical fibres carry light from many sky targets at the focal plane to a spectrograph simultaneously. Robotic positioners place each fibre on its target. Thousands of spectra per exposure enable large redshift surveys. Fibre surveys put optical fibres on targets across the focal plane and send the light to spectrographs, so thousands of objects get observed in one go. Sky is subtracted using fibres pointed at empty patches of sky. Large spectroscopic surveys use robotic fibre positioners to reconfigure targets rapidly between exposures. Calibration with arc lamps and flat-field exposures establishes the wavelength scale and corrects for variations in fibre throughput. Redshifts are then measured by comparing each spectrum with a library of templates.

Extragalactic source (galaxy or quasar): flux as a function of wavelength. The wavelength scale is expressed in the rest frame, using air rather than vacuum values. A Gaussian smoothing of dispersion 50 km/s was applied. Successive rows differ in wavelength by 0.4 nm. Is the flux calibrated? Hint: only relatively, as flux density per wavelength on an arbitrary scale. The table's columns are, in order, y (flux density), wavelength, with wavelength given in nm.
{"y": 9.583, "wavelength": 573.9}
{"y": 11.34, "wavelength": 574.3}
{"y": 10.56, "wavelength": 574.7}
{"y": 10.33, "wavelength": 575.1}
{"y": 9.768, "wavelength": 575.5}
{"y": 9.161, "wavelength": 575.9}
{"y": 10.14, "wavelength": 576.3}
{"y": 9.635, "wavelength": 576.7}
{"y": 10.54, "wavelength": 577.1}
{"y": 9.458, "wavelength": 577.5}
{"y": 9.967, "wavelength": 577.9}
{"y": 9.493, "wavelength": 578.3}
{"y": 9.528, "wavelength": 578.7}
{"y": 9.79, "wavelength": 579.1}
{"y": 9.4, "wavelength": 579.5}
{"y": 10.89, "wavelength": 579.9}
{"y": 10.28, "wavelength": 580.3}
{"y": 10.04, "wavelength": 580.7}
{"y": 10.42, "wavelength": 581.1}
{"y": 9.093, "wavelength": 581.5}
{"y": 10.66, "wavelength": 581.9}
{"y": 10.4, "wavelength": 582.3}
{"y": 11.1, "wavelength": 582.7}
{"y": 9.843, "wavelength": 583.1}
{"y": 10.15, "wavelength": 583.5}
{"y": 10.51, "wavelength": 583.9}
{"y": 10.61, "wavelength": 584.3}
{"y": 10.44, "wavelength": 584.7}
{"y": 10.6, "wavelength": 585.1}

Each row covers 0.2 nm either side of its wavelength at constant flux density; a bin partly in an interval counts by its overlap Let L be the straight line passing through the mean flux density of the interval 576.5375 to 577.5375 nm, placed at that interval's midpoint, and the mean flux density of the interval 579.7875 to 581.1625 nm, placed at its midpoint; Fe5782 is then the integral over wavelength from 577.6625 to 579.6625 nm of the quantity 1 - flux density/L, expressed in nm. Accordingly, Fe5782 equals 0.10 nm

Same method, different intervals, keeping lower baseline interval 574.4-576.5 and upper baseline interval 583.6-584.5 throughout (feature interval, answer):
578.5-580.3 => 0.057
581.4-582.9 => 0.003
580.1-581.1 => 0.012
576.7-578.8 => 0.079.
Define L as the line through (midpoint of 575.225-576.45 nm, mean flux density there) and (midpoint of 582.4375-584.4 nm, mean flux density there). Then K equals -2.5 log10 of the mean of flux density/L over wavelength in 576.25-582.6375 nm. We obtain 0.01 mag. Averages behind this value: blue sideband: 9.71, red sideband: 10.4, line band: 10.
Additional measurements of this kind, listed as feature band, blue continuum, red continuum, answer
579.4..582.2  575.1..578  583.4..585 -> 0.00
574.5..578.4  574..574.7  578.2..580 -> 0.05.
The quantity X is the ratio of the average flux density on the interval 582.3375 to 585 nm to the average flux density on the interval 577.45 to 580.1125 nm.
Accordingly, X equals 1.06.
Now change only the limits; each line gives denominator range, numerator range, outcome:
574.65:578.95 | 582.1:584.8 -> 1.06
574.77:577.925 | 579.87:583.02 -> 1.04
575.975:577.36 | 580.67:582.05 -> 1.00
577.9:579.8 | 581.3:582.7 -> 1.06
